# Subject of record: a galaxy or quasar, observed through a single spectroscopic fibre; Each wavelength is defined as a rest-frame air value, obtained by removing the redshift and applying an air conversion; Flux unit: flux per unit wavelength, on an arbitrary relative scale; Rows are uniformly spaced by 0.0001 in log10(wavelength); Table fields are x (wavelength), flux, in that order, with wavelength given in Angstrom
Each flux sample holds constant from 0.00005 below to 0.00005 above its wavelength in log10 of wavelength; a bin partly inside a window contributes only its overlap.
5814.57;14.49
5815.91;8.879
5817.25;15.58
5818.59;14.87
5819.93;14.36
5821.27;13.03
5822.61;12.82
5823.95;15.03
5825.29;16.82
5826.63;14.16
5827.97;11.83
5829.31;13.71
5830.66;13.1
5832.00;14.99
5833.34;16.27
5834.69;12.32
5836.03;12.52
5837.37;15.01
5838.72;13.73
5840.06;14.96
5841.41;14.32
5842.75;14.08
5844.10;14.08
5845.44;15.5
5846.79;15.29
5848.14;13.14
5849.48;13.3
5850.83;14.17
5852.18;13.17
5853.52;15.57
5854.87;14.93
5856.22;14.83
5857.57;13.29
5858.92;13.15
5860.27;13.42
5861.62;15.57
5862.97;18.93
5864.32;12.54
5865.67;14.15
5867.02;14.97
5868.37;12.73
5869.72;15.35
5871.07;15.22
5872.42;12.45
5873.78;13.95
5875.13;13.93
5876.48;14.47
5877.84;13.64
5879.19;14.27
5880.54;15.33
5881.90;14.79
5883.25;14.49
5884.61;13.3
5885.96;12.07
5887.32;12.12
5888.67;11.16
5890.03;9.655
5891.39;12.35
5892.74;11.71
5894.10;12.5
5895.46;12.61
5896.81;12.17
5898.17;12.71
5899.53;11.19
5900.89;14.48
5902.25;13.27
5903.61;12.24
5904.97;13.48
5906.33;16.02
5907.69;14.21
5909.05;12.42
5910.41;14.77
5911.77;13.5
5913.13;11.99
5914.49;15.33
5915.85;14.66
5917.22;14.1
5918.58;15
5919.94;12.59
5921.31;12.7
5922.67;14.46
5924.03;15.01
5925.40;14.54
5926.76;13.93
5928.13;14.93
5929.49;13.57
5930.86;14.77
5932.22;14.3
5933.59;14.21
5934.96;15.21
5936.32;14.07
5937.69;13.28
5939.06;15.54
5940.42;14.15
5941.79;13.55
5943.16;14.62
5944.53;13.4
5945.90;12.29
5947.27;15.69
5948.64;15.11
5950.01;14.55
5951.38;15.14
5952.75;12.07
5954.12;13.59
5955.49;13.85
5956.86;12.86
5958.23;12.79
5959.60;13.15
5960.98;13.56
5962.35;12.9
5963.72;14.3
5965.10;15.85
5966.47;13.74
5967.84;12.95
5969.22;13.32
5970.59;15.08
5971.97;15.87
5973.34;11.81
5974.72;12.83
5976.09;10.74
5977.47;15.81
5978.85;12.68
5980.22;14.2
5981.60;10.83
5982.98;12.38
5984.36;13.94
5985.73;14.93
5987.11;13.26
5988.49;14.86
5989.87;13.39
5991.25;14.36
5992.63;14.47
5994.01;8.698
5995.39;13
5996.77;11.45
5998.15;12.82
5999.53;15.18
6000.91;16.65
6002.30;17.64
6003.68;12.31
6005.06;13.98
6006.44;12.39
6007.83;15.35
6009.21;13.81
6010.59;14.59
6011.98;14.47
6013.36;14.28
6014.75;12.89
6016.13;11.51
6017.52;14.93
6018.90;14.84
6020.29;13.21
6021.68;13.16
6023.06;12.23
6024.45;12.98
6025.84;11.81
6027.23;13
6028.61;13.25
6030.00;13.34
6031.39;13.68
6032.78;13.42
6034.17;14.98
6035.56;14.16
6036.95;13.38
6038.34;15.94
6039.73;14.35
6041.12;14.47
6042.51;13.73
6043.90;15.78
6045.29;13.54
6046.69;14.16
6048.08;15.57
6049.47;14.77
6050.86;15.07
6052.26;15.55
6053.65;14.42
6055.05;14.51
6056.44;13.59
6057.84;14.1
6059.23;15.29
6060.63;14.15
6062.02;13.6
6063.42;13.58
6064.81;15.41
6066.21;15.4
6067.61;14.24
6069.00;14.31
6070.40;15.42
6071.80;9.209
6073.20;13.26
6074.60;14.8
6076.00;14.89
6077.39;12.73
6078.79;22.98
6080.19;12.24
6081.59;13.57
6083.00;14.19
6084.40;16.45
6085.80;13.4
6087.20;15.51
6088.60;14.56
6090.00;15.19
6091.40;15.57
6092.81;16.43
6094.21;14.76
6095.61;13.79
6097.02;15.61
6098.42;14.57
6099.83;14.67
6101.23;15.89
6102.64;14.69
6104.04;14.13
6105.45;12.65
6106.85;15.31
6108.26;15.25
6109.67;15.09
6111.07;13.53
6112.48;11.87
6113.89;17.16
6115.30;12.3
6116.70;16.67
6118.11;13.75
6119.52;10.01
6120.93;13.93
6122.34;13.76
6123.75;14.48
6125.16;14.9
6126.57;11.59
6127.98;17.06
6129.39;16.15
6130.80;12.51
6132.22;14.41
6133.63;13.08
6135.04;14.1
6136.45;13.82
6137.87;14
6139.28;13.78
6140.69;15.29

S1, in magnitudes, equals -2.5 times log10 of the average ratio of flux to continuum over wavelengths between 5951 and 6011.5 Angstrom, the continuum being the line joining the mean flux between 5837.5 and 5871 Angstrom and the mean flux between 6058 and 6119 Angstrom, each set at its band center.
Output 0.07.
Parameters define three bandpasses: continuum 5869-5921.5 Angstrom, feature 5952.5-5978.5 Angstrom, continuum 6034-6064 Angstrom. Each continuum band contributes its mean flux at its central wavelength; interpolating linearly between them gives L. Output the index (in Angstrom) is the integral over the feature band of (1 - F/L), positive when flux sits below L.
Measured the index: 0.6 Angstrom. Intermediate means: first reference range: 13.4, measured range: 13.5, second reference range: 14.5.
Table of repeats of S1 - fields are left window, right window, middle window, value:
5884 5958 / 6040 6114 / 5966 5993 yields 0.03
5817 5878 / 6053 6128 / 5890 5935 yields 0.06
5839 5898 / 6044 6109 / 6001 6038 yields 0.05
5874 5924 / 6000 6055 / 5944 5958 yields -0.01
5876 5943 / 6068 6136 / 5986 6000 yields 0.06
